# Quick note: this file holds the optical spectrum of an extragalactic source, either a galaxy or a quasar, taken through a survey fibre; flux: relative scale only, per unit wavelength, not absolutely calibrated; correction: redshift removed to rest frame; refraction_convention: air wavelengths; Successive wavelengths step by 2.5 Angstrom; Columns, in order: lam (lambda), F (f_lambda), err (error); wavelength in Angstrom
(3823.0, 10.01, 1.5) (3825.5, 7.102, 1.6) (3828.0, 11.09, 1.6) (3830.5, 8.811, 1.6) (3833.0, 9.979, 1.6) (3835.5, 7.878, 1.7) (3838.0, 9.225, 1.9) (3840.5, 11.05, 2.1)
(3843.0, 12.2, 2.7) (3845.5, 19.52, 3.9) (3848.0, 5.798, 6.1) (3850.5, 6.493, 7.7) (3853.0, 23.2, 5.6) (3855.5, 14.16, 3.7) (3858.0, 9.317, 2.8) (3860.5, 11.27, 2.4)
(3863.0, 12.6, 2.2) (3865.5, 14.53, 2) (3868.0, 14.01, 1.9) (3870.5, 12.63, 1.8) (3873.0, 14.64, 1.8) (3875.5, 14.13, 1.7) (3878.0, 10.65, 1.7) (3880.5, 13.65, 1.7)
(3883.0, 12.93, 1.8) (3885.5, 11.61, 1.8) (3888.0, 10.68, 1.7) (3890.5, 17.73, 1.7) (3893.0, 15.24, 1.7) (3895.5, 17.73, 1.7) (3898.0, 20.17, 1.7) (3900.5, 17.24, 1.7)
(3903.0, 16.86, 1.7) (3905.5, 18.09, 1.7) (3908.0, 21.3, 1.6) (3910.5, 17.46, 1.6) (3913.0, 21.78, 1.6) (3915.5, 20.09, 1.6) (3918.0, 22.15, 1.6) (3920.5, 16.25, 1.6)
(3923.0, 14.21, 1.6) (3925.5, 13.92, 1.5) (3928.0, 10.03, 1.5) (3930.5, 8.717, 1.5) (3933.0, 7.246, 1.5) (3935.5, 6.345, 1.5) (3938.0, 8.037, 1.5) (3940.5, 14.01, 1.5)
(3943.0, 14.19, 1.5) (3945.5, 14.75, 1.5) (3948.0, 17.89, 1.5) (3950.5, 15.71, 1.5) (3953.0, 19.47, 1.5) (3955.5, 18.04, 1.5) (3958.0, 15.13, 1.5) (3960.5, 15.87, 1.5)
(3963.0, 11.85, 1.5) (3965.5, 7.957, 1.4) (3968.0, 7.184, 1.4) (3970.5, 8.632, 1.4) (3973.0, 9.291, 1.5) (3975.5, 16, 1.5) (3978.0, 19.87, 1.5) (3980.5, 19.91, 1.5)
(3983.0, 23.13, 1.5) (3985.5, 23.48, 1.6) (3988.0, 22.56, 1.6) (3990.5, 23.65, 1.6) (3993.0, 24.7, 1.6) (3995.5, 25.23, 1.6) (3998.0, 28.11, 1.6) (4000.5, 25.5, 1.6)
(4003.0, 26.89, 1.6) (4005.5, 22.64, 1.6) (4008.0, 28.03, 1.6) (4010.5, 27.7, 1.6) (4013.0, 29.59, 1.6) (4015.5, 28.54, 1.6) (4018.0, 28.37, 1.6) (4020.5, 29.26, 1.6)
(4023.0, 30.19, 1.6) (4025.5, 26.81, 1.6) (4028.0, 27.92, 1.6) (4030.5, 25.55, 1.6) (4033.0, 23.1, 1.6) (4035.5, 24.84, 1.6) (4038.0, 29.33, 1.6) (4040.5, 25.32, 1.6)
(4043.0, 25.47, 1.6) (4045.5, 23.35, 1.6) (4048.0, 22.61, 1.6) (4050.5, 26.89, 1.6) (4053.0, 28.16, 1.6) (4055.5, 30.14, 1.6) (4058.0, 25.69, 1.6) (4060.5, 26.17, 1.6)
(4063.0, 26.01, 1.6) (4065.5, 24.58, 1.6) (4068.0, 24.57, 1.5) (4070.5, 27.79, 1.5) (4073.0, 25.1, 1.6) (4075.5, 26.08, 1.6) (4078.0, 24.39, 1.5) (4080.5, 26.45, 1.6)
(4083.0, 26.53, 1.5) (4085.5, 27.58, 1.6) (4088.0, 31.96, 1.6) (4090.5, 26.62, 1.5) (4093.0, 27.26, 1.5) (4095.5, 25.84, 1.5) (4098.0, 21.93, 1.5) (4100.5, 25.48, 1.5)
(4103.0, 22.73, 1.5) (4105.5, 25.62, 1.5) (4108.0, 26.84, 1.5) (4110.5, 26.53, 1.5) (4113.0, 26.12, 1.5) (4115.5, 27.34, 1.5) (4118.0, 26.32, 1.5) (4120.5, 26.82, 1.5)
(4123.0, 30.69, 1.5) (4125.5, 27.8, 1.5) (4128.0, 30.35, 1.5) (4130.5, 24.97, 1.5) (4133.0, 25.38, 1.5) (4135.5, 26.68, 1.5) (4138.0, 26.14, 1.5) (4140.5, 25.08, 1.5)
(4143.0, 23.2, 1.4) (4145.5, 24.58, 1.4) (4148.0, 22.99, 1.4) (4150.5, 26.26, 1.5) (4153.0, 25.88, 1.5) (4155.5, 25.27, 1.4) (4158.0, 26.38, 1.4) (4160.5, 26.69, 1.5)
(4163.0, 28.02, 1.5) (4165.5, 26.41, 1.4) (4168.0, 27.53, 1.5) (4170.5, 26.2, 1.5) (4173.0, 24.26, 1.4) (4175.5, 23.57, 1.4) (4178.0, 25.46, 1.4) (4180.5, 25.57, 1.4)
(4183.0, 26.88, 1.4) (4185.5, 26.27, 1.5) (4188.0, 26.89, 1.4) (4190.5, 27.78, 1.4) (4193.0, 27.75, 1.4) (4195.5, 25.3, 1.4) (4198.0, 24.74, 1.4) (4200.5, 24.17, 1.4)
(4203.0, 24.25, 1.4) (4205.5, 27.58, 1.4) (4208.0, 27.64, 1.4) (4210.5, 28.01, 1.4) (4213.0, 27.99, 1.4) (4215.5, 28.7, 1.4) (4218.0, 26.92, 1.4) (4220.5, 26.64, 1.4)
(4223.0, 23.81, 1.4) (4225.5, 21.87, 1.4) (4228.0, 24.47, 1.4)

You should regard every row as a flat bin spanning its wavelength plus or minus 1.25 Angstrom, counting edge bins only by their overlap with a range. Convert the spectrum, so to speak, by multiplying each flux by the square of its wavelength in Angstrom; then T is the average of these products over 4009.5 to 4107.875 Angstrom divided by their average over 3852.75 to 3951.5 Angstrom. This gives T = 1.96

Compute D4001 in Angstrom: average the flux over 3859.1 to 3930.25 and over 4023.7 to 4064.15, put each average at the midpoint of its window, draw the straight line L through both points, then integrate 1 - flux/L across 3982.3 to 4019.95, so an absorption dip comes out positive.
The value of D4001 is -4.7 Angstrom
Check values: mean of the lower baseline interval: 15.4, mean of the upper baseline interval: 26.1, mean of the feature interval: 26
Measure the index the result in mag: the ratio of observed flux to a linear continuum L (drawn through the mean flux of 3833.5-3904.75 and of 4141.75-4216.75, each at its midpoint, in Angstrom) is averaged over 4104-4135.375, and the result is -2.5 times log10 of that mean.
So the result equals -0.14 mag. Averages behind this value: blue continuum 13.5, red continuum 26.1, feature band 27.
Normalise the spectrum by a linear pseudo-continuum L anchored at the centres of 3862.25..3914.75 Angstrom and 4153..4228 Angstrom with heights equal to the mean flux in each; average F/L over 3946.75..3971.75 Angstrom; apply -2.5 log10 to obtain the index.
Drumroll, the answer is 0.29 mag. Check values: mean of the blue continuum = 15.6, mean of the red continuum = 26.1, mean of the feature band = 13.8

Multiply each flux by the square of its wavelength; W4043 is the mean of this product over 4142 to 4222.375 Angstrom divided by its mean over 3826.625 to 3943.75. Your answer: 2.22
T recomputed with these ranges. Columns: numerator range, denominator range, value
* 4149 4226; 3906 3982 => 2.04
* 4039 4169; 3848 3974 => 2.05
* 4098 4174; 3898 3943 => 1.93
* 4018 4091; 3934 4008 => 1.57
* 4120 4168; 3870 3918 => 1.83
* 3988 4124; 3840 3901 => 2.11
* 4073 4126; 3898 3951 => 1.91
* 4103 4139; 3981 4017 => 1.11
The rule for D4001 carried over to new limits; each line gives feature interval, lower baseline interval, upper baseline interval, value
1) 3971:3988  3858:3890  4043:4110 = 1.1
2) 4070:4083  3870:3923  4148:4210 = -1.9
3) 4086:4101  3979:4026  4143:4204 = -0.4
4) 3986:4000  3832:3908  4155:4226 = -4.8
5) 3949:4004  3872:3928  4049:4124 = 5.5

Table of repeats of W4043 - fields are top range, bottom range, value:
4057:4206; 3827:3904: 2.27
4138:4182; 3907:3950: 1.96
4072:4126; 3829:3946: 2.14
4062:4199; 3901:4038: 1.45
